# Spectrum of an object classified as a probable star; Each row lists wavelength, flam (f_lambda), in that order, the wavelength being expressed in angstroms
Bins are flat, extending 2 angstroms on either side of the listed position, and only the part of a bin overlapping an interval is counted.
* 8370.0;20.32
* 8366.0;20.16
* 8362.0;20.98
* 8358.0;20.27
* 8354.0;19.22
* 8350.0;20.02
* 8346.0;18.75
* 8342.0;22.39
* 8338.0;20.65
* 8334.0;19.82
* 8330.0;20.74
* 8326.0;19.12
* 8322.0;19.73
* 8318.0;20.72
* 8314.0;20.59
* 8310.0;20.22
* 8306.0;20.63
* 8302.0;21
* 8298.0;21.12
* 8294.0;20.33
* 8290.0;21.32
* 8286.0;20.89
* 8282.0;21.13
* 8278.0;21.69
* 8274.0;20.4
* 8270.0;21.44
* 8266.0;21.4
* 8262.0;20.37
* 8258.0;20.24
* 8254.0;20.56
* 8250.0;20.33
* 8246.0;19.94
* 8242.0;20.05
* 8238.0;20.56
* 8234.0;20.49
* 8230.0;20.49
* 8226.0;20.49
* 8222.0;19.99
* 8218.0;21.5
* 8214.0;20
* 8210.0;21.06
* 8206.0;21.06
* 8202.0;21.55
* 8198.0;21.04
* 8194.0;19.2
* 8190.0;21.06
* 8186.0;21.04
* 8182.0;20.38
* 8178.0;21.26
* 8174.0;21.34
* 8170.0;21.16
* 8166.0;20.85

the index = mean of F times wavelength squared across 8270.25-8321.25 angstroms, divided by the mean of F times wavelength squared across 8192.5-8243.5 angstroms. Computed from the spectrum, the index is 1.03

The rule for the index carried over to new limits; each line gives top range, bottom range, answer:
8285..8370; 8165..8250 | 1.02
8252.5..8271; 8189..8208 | 1.02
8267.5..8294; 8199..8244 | 1.04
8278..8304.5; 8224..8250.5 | 1.05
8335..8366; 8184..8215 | 1.01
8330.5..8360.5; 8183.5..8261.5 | 1.01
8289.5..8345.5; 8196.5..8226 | 1.01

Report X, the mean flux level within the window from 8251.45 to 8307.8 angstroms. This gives 20.9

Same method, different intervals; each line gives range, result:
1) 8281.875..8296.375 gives 20.9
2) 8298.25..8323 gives 20.6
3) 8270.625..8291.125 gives 21.1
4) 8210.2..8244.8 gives 20.5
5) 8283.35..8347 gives 20.5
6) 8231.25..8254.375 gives 20.3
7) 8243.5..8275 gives 20.6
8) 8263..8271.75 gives 21.3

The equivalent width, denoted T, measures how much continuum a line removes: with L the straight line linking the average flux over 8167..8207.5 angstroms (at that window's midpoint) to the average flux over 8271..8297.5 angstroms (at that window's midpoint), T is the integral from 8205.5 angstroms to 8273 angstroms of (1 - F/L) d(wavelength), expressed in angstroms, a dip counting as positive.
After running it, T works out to 1.21 angstroms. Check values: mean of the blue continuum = 20.9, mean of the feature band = 20.6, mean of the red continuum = 21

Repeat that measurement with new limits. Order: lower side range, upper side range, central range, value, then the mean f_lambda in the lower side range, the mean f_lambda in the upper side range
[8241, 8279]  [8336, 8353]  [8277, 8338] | -0.3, 20.6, 20.4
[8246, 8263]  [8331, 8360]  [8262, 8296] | -1.3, 20.3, 20.2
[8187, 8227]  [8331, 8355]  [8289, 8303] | -0.4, 20.7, 20.2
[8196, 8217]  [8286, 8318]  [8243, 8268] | 0.5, 21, 20.8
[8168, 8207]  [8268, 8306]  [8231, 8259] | 0.9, 20.9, 21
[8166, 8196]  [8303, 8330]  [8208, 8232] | 0.0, 20.8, 20.2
